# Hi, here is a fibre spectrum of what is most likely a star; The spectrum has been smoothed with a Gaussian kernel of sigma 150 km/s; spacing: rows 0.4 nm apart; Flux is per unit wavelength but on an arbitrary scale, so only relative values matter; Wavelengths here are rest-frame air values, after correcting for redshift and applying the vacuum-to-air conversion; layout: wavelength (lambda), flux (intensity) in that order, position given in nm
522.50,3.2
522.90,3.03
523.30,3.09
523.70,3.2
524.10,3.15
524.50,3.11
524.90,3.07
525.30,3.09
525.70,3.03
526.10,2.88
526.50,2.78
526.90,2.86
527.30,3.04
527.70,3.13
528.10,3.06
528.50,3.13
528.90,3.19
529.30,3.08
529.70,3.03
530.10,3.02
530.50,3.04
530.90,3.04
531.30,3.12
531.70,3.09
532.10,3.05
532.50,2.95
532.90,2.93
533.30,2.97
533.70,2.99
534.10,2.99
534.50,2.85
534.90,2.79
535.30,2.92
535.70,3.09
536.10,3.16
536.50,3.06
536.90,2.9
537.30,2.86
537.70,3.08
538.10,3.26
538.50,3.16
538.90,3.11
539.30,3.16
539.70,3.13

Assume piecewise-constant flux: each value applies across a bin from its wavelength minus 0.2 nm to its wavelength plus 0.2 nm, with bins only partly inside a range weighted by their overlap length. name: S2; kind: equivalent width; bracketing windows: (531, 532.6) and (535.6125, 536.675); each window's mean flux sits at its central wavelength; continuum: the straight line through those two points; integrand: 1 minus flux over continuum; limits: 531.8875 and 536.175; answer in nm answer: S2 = 0.16 nm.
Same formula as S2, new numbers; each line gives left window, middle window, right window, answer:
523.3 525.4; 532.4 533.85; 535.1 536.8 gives 0.050 nm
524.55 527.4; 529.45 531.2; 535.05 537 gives -0.026 nm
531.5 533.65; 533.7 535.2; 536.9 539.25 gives 0.065 nm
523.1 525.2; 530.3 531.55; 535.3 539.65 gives 0.013 nm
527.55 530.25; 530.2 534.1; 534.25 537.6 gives 0.015 nm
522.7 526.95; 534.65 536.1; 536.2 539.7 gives 0.051 nm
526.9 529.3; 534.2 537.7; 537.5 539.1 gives 0.196 nm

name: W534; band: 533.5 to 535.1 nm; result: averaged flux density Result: 2.91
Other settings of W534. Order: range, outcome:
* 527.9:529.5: 3.11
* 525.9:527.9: 2.94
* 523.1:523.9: 3.14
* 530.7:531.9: 3.08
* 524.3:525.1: 3.09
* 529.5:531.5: 3.05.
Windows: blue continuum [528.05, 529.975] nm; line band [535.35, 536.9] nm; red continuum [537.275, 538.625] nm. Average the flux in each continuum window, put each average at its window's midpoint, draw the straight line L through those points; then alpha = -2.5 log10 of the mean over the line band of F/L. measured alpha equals 0.02 mag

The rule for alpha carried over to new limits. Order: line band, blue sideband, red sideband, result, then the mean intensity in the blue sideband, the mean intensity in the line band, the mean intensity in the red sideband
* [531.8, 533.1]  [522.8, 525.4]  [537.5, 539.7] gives 0.05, 3.11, 2.99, 3.15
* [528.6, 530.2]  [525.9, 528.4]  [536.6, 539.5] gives -0.04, 2.97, 3.09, 3.08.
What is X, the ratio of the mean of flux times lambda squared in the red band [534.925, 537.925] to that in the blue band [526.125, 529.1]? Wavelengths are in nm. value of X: 1.0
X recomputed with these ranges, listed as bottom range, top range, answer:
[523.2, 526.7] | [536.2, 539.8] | 1.06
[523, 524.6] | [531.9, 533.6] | 0.98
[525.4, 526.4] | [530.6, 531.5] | 1.06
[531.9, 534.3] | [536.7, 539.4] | 1.05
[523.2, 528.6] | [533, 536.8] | 1.01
